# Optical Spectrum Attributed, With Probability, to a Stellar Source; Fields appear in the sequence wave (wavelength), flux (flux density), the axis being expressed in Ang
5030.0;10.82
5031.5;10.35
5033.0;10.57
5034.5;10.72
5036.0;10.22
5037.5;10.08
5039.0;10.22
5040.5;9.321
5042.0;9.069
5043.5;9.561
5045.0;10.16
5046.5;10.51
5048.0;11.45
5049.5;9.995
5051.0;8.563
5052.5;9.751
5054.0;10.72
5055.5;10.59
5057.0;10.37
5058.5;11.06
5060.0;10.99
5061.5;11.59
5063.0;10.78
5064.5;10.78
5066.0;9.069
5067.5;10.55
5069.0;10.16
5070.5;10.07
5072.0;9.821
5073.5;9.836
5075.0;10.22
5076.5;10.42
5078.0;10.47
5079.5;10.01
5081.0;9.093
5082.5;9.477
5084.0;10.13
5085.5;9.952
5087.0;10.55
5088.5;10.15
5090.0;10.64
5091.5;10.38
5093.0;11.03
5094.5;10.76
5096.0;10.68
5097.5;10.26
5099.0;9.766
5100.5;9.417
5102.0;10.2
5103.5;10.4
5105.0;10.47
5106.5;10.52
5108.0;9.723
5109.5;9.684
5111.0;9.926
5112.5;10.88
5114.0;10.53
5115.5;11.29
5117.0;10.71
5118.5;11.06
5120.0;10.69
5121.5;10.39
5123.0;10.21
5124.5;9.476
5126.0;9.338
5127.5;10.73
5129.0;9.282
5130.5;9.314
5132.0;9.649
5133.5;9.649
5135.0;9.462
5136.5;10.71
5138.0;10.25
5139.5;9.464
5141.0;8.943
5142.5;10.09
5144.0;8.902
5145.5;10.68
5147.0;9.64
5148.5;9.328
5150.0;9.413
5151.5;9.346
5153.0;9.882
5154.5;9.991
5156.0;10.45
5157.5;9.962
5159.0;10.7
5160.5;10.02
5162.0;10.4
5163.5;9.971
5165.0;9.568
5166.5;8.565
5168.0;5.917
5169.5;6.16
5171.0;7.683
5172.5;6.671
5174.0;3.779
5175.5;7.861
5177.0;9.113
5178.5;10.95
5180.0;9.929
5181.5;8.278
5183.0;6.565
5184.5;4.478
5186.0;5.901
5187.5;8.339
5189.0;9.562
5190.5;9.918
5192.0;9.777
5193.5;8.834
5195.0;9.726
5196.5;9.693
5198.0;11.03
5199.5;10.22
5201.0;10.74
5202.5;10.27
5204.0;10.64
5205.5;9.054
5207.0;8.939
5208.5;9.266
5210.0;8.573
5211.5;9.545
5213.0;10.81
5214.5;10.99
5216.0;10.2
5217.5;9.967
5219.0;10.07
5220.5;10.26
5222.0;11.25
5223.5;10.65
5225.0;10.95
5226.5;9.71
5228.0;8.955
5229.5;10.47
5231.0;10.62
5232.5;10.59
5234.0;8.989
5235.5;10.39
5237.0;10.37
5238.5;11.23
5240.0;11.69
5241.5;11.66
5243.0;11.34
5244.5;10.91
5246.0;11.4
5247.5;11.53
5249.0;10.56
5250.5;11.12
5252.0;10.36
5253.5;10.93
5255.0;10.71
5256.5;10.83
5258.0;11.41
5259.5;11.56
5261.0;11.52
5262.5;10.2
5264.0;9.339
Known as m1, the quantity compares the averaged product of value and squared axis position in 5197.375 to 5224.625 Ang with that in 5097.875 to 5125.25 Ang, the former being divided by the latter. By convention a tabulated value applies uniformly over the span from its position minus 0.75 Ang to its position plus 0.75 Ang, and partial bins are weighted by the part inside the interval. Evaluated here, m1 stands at 1.02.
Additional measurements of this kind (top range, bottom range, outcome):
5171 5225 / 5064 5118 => 0.94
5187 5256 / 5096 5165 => 1.06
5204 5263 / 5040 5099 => 1.09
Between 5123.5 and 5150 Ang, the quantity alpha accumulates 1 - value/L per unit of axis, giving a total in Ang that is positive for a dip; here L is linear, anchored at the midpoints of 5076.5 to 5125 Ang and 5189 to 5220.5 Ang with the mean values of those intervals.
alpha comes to 1.2 Ang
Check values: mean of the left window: 10.3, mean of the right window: 9.91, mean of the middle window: 9.7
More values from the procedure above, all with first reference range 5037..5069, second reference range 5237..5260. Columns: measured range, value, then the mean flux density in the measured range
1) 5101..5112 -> 0.4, 10.1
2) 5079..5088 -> 0.4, 9.87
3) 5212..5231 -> 1.1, 10.4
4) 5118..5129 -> 0.4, 10.2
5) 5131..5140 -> 0.6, 9.86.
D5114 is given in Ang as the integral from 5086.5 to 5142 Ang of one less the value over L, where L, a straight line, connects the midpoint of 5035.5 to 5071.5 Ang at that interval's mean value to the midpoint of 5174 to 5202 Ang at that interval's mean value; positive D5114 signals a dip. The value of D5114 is -3.4 Ang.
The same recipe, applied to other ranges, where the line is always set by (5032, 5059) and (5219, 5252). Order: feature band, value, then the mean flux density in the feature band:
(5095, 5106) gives 0.12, 10.2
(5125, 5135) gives 0.72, 9.64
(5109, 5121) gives -0.31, 10.6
